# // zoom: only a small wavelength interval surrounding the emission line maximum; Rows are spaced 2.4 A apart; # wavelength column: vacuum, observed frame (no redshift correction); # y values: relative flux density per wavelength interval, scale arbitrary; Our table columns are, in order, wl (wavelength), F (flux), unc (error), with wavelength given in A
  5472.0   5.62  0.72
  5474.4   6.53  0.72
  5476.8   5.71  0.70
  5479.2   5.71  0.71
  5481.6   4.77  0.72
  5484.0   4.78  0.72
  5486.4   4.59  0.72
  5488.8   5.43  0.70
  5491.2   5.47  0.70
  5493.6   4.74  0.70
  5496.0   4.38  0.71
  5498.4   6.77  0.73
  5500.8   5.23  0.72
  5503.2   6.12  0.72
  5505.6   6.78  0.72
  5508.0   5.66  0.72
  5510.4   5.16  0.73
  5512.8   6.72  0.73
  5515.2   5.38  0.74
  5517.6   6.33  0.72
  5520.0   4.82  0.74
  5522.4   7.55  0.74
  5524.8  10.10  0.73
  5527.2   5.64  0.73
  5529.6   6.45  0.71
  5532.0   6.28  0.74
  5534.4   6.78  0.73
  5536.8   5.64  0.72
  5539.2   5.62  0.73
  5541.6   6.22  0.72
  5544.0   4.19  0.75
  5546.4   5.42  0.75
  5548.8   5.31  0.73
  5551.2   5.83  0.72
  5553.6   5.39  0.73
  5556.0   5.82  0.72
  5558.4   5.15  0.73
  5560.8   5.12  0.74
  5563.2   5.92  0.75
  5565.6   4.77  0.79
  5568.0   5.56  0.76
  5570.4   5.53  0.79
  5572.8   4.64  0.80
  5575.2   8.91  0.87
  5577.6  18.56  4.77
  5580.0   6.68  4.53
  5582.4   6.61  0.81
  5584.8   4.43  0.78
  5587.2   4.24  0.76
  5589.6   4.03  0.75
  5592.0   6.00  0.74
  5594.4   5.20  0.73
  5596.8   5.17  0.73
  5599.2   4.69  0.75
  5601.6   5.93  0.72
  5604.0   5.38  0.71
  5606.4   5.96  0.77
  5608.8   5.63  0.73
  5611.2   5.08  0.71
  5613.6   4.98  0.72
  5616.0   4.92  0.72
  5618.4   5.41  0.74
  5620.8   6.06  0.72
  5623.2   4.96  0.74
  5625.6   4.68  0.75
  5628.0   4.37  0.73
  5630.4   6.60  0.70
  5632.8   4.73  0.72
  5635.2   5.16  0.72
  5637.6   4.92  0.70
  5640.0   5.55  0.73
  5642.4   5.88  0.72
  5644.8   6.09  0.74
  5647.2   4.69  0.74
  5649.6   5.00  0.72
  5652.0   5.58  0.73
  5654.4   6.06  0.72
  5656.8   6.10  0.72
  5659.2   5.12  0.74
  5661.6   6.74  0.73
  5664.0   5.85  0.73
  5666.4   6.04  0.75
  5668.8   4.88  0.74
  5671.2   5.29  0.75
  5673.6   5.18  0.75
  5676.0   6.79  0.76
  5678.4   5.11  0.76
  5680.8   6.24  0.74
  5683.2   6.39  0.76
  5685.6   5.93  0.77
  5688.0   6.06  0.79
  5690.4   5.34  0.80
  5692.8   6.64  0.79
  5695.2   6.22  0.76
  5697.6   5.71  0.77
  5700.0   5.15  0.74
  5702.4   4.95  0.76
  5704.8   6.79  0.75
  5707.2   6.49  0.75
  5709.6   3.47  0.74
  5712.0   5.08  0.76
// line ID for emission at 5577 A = [O III]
